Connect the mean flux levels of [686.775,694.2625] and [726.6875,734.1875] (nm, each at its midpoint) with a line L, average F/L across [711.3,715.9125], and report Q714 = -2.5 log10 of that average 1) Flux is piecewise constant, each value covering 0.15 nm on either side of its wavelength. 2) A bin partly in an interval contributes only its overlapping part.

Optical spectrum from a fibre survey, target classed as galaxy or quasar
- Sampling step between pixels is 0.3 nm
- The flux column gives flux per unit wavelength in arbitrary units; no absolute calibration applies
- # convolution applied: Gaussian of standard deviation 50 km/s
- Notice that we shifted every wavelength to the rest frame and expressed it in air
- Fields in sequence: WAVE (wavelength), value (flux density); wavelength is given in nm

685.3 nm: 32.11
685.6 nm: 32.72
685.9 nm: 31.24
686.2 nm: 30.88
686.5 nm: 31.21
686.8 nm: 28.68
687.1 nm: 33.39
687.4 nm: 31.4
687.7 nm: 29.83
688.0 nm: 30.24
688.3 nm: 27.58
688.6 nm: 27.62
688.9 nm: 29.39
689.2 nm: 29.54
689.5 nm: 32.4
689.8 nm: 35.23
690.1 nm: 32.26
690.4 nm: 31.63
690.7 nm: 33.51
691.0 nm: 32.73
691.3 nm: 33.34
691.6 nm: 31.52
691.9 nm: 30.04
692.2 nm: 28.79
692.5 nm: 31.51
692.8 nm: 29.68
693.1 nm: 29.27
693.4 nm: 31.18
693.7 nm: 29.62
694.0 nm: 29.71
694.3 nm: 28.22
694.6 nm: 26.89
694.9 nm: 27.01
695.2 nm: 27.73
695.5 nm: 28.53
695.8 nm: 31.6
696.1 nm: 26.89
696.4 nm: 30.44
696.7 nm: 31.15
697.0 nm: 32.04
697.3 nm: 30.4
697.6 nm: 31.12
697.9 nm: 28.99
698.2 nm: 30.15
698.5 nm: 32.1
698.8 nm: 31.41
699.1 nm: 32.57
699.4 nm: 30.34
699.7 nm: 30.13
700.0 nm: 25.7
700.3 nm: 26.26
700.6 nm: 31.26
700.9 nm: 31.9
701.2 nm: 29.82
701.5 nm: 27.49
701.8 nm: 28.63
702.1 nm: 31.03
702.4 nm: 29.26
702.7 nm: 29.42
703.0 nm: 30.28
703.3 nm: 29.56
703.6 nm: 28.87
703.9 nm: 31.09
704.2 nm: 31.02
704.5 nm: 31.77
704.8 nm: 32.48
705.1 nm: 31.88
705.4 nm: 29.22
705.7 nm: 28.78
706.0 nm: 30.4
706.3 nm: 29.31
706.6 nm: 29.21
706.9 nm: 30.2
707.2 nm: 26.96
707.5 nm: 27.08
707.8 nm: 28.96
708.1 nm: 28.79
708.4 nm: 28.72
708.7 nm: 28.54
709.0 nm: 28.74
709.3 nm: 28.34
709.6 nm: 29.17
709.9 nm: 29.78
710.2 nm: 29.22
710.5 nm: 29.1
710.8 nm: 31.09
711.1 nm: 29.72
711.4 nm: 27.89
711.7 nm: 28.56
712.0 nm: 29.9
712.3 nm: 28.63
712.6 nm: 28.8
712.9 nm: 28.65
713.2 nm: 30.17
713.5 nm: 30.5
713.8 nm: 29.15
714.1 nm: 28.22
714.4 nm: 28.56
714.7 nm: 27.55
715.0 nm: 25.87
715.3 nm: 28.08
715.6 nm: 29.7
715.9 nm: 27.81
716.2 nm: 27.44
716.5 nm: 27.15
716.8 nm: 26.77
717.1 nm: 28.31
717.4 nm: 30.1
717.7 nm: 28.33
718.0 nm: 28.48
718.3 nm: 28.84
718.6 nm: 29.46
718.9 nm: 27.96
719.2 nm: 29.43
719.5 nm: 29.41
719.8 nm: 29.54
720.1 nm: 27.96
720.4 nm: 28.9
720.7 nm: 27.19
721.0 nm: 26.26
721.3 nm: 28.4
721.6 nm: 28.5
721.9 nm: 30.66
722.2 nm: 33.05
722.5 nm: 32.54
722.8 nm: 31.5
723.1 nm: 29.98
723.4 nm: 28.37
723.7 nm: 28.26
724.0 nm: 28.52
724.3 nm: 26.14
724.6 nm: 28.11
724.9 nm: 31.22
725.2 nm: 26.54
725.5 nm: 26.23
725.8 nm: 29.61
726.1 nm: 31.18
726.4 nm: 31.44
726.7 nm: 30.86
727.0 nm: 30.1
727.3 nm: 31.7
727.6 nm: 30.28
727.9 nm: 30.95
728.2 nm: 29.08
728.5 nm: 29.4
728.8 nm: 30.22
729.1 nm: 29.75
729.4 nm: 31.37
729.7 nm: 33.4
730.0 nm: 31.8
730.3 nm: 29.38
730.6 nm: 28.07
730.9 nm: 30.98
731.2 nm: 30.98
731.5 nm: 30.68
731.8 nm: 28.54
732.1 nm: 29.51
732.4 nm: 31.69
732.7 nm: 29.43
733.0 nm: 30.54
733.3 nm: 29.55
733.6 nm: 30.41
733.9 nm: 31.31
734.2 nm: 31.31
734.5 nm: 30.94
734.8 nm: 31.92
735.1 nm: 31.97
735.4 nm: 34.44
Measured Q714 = 0.070 mag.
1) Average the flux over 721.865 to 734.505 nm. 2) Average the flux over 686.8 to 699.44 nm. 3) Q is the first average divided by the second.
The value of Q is 0.99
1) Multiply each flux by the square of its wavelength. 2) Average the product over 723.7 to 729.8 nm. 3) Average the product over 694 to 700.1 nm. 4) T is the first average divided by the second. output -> 1.1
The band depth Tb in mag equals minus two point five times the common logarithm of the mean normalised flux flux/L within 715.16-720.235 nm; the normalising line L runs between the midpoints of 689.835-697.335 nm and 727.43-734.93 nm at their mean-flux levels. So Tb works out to 0.07 mag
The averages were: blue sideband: 30.3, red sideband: 30.5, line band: 28.5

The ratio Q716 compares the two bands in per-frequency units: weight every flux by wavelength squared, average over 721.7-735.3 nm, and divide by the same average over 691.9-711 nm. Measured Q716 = 1.10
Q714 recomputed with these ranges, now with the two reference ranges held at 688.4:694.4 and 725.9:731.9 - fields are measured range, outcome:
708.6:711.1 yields 0.051 mag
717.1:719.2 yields 0.064 mag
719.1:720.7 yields 0.063 mag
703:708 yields 0.033 mag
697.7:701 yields 0.026 mag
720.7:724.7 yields 0.050 mag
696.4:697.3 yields -0.014 mag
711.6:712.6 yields 0.060 mag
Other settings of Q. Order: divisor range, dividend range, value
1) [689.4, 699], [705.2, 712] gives 0.95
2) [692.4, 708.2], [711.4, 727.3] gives 0.97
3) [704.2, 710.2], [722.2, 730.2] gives 1.02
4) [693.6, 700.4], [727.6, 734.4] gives 1.03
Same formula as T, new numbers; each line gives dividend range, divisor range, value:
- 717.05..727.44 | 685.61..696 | 1.05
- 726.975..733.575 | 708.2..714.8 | 1.10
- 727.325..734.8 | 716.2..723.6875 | 1.08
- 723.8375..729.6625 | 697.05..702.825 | 1.07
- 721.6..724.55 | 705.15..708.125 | 1.07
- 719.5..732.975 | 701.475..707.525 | 1.06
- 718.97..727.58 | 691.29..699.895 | 1.06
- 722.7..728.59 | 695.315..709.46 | 1.06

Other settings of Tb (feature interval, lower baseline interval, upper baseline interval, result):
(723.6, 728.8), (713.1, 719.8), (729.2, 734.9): 0.015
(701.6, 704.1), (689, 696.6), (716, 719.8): -0.005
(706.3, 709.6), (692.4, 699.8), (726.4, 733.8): 0.055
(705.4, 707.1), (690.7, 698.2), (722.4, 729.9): 0.018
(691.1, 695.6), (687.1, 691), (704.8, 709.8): 0.037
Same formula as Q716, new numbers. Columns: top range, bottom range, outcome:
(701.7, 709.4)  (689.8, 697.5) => 1.01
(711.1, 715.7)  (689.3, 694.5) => 0.98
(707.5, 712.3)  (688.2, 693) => 0.99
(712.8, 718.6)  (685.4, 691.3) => 0.99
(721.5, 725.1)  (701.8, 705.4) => 1.03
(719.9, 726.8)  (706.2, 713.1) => 1.05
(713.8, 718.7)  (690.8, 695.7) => 1.01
